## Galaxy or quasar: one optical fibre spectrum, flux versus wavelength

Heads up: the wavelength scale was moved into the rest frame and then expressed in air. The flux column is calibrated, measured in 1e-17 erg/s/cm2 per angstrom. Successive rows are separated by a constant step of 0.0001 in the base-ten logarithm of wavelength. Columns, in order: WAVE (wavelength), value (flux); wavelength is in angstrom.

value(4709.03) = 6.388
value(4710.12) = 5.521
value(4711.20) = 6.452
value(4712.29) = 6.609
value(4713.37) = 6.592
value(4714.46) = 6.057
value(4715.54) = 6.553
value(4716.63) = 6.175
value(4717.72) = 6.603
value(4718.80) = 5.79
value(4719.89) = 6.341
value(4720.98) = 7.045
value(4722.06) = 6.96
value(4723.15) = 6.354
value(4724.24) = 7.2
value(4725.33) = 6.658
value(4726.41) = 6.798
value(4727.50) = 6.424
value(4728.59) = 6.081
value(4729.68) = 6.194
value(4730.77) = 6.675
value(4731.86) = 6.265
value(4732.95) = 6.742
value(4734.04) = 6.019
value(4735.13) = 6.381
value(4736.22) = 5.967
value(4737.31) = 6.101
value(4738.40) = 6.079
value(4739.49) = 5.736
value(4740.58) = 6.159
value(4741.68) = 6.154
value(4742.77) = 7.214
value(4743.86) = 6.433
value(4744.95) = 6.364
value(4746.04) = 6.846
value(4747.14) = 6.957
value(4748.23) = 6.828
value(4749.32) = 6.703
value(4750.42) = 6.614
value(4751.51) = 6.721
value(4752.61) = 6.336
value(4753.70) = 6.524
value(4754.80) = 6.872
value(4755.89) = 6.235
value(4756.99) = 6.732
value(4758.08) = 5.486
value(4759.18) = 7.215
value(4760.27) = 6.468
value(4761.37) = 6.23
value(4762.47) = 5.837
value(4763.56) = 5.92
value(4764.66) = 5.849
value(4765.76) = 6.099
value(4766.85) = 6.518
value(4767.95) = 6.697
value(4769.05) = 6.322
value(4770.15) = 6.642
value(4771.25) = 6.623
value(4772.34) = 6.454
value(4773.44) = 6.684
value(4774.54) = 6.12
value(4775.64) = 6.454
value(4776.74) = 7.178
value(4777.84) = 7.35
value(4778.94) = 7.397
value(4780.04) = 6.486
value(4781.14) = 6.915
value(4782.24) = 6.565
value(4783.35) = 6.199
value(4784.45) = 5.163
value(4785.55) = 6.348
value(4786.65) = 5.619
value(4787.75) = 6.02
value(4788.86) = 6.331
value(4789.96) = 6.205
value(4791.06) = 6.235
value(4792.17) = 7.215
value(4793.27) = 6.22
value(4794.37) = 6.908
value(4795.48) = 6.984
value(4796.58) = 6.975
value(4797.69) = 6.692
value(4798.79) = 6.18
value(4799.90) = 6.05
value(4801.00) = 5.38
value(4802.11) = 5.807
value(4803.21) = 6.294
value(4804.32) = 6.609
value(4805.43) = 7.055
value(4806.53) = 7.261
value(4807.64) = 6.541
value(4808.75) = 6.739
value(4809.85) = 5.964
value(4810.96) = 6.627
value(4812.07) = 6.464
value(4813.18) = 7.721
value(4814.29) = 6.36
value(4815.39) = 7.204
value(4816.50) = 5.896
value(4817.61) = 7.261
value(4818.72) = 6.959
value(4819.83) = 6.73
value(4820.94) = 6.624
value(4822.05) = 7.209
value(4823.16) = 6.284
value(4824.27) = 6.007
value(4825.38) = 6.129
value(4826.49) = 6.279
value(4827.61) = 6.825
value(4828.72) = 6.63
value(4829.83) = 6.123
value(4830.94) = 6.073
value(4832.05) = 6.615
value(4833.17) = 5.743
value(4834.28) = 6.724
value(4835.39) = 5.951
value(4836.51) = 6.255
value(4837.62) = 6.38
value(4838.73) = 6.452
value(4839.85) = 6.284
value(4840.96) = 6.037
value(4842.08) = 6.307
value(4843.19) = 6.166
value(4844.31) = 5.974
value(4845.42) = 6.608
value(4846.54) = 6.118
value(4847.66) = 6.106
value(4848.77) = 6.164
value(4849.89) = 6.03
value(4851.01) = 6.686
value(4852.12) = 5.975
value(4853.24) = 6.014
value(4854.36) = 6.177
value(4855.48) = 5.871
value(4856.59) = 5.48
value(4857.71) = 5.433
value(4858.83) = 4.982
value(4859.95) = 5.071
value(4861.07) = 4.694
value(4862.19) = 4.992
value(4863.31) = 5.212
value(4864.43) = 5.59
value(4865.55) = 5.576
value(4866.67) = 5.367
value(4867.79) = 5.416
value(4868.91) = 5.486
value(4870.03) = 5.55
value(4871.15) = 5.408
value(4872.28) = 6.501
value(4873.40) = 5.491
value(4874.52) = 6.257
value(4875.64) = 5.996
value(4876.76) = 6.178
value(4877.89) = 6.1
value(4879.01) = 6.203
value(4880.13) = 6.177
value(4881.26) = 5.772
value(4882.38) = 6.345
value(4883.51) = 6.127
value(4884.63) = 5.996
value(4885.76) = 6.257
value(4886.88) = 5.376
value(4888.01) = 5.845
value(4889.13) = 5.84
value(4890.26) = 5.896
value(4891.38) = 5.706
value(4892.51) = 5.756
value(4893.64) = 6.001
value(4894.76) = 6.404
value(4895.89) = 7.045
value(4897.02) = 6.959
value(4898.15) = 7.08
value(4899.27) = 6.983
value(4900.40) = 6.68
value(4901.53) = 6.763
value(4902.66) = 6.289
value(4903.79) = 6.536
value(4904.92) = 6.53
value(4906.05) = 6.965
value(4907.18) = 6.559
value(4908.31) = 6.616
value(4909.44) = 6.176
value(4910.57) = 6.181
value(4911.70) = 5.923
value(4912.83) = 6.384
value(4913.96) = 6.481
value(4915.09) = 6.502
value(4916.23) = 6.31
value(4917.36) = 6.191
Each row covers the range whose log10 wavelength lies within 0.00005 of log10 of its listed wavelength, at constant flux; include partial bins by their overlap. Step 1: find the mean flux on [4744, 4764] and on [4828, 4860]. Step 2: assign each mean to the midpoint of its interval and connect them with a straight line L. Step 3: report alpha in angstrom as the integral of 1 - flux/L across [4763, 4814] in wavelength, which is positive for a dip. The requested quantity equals -1.1 angstrom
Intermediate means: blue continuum 6.5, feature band 6.48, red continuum 6.1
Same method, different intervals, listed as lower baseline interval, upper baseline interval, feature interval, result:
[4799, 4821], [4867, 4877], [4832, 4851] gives -0.18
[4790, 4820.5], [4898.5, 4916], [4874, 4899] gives 1.40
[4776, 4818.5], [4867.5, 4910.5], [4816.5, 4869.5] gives 2.58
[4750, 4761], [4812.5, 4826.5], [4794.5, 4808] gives 0.28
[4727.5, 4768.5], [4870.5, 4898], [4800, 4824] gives -1.38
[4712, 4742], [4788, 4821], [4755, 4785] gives 0.21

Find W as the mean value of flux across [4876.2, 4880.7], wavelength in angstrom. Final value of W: 6.16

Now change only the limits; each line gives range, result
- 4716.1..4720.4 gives 6.23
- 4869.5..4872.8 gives 5.8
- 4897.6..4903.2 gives 6.76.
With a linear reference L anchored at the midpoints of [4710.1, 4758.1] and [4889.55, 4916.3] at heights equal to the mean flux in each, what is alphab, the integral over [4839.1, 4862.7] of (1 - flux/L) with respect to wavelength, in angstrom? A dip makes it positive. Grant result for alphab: 2.11 angstrom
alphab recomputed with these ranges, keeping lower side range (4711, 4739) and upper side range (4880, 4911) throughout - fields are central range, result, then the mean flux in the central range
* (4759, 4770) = 0.2 angstrom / 6.3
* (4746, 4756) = -0.4 angstrom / 6.67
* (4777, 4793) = -0.1 angstrom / 6.44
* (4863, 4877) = 1.4 angstrom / 5.69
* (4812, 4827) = -0.7 angstrom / 6.66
